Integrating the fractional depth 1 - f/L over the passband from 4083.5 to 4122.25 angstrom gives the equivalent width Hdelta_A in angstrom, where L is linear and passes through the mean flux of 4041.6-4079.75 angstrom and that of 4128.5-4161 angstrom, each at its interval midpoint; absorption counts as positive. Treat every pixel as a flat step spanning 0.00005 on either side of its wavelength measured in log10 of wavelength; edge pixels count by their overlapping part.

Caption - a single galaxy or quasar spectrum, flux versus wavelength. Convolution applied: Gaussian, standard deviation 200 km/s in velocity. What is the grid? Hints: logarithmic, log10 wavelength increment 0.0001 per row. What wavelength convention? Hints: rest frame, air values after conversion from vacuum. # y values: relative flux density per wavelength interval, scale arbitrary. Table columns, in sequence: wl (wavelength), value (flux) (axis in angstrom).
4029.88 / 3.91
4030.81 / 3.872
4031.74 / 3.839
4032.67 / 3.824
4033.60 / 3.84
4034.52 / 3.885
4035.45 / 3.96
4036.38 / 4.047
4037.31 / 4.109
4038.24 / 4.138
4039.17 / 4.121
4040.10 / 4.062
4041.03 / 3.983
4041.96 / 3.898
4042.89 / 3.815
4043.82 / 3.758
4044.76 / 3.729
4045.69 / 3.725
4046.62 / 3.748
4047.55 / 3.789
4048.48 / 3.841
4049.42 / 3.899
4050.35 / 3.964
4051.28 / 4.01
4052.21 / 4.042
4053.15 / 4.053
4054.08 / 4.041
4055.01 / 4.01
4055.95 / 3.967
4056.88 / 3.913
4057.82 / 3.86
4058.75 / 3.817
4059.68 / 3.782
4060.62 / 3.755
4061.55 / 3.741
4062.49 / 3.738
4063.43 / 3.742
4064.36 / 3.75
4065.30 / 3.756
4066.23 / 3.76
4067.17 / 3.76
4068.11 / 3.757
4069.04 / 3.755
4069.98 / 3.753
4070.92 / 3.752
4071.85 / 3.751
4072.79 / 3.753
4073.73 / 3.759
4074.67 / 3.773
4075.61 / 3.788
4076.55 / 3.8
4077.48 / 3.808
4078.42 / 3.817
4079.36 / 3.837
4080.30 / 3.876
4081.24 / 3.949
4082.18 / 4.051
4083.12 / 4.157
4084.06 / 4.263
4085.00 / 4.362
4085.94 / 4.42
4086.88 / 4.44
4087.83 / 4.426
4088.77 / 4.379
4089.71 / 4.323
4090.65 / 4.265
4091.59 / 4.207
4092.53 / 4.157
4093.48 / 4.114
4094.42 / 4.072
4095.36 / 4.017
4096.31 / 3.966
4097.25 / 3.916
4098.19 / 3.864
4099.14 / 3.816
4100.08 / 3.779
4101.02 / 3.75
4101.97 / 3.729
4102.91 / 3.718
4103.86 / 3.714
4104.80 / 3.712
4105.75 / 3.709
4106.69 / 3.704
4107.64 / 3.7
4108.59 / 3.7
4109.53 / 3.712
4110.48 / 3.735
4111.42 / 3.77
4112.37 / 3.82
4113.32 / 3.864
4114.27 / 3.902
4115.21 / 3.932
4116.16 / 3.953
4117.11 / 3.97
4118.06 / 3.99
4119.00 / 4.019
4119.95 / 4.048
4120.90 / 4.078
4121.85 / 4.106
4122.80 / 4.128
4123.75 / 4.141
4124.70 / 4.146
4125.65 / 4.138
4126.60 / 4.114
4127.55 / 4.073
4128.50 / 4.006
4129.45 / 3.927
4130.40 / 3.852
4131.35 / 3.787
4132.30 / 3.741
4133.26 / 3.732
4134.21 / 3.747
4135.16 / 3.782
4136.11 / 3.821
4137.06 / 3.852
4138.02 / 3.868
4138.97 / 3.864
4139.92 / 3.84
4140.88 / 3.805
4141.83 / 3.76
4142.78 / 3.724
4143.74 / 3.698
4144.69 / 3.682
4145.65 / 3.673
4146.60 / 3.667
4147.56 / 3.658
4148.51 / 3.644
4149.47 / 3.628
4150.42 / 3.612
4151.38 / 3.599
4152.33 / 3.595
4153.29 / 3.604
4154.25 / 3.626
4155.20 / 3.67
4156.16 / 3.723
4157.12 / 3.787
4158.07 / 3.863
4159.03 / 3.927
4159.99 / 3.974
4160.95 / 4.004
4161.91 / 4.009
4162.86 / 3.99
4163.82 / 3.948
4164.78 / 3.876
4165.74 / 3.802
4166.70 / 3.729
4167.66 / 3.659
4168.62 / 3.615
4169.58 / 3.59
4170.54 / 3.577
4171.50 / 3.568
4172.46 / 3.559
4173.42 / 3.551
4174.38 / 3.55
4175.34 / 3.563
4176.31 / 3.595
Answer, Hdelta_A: -1.9 angstrom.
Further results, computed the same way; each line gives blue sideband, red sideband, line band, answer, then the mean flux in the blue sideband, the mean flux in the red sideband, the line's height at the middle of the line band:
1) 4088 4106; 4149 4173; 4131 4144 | 0.1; 3.97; 3.74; 3.83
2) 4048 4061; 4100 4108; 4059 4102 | -1.4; 3.93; 3.72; 3.82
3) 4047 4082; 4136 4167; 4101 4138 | -0.8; 3.84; 3.77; 3.8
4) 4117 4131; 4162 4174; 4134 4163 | 0.8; 4.05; 3.72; 3.86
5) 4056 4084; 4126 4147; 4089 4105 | -0.6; 3.82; 3.82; 3.82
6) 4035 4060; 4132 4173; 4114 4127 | -0.8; 3.93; 3.75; 3.8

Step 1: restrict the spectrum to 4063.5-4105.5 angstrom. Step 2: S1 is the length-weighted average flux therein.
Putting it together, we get 3.94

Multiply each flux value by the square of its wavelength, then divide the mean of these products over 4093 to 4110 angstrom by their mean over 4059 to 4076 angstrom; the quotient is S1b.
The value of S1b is 1.03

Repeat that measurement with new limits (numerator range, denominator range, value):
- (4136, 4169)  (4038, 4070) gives 1.02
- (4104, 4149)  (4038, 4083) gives 1.03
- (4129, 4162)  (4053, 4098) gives 0.98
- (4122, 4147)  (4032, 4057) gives 1.03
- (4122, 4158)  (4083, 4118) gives 0.98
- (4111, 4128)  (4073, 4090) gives 1.01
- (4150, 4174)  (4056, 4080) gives 1.03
